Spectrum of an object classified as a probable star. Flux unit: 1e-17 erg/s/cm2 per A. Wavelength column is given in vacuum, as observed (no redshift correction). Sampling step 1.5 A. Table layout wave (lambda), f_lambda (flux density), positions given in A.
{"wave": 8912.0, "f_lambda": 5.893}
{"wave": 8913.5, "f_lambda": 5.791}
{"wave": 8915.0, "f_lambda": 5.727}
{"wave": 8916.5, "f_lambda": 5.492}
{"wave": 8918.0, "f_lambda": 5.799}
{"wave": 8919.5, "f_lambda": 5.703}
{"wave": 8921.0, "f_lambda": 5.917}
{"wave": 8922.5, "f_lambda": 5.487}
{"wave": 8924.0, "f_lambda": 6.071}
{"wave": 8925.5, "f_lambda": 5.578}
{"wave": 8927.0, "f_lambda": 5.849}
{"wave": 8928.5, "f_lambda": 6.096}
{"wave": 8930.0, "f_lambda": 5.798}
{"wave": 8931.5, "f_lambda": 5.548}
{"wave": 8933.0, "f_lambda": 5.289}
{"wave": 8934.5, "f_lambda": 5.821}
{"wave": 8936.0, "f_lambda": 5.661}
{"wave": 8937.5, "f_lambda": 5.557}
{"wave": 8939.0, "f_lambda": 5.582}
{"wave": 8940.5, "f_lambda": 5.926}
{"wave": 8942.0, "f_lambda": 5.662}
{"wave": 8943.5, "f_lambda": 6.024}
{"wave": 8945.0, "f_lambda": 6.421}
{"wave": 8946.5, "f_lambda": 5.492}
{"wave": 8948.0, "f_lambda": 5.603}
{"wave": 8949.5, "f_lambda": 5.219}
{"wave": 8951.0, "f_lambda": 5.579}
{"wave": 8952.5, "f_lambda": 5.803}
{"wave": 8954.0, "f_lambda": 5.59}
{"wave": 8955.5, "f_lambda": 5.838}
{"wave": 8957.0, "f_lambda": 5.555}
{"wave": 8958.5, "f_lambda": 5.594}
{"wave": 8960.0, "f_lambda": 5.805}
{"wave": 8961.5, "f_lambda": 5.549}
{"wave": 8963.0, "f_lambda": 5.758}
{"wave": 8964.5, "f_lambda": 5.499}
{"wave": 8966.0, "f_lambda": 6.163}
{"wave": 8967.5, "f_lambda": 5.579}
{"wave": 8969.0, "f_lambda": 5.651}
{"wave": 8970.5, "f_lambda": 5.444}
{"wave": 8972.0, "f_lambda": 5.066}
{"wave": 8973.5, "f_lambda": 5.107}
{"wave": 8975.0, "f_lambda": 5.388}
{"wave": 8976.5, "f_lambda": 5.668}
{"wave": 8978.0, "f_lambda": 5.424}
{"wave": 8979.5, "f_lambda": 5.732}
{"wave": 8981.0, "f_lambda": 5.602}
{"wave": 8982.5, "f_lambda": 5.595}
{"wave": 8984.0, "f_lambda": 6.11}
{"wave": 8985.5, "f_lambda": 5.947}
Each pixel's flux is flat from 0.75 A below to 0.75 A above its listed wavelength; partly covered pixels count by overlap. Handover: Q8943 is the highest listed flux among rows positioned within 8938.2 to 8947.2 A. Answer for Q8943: 6.421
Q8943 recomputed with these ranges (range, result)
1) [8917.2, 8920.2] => 5.799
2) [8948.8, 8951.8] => 5.579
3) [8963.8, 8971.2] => 6.163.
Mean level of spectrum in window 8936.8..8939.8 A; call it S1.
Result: 5.58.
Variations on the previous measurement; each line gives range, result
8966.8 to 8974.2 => 5.37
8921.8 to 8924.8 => 5.78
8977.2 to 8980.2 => 5.58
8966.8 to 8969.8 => 5.61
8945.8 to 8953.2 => 5.54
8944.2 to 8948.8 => 5.83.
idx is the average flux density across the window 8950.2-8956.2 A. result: 5.7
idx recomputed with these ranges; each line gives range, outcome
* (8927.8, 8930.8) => 5.94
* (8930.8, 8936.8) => 5.58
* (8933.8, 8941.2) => 5.71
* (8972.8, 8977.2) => 5.39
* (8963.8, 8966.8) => 5.83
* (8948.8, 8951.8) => 5.41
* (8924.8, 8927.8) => 5.72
